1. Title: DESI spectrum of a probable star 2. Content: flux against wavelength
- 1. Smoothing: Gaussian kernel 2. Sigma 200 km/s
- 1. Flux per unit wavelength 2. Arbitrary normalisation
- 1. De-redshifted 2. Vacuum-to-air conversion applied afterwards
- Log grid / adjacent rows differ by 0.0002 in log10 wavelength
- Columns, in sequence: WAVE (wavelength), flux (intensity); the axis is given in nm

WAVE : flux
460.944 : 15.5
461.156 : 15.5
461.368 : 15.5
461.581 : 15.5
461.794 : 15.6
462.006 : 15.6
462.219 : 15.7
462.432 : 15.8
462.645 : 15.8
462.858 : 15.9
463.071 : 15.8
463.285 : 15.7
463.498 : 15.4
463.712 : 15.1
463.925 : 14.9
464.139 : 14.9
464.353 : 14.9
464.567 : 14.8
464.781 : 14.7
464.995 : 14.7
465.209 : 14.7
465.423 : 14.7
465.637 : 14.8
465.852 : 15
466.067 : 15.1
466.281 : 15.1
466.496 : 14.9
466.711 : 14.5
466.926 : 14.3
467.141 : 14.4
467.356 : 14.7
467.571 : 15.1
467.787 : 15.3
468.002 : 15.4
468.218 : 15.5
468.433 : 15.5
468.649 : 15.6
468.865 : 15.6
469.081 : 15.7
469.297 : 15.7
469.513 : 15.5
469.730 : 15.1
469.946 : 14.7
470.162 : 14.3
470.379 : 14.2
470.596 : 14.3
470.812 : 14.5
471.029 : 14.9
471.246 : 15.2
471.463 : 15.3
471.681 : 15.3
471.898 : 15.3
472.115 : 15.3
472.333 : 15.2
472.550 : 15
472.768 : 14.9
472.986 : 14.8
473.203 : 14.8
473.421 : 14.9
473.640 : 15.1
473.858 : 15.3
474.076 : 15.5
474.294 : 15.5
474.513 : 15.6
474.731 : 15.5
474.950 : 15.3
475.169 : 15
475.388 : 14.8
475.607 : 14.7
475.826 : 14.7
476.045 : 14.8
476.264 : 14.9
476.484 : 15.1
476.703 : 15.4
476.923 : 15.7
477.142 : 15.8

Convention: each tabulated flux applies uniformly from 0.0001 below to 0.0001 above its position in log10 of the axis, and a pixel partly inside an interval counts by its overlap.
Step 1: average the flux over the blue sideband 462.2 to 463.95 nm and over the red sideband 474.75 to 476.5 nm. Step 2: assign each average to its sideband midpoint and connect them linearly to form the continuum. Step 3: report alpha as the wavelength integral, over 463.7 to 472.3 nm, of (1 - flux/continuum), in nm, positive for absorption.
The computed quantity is 0.19 nm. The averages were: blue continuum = 15.6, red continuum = 14.9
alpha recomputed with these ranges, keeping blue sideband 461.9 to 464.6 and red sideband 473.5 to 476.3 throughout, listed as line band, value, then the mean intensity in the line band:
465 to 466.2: 0.04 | 14.9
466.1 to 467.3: 0.05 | 14.7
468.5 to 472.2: 0.04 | 15.1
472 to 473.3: 0.02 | 15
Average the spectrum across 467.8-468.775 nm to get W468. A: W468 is 15.5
